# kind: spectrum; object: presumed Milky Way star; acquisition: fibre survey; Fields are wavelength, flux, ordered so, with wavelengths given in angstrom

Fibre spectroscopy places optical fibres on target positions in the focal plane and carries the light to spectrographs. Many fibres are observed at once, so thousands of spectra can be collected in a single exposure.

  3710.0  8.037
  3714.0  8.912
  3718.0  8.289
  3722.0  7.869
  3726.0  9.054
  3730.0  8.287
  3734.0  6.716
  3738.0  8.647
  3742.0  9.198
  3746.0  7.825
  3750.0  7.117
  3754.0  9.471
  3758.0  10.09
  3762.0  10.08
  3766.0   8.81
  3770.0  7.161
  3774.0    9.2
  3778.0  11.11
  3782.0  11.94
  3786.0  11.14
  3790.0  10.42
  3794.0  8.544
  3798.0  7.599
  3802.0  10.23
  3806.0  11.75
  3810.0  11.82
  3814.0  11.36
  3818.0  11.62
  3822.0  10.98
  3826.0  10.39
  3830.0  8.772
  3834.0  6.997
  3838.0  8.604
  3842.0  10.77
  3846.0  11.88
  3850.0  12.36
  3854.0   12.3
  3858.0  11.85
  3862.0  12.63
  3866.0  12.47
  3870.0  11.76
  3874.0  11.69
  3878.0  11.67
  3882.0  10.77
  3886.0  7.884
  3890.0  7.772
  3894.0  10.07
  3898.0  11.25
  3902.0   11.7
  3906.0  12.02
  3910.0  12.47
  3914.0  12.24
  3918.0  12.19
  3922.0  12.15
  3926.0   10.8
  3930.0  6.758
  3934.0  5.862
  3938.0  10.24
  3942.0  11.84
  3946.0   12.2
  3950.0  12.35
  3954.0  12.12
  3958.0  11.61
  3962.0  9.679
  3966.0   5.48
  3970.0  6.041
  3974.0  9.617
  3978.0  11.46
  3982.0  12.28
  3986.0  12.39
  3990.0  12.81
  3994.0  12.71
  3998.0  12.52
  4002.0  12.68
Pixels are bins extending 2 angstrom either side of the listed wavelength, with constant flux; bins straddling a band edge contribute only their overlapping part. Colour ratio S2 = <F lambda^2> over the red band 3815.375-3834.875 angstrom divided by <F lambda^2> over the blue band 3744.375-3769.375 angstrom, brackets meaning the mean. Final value 1.17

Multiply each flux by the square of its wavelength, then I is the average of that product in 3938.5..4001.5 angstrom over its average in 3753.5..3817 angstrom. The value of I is 1.20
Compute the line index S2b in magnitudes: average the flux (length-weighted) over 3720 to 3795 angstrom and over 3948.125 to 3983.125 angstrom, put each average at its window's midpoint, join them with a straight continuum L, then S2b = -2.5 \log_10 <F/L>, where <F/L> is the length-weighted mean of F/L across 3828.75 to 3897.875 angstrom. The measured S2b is -0.12 mag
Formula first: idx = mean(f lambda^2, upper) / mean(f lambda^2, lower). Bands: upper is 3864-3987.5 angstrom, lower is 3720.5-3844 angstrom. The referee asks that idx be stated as 1.20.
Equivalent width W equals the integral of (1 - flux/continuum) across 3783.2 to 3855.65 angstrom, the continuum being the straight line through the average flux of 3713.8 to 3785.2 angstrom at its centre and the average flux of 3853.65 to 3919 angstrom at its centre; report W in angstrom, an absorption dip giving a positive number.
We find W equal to -2.1 angstrom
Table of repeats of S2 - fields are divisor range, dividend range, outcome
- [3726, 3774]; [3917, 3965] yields 1.36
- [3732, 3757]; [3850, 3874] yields 1.57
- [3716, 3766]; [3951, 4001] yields 1.42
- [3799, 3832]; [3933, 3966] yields 1.05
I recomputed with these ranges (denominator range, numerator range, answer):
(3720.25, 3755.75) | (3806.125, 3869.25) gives 1.41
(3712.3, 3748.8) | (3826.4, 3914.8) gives 1.42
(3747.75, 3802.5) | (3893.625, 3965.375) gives 1.25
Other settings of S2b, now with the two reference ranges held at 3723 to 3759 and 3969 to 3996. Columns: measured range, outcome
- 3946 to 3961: -0.096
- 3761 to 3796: -0.110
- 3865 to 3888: -0.103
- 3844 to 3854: -0.247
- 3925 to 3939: 0.294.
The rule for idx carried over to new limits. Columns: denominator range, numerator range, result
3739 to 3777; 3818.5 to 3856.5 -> 1.23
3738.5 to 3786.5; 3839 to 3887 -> 1.30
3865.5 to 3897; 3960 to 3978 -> 0.81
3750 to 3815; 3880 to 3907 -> 1.08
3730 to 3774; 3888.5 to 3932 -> 1.39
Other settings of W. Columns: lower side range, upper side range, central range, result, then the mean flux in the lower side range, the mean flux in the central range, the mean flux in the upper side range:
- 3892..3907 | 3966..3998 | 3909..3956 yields 0.59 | 11.2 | 10.9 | 10.8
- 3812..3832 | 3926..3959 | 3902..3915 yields -2.15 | 10.6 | 12.2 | 10.4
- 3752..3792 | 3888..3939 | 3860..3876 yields -2.91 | 9.94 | 12.1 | 10.4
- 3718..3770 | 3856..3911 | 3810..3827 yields -2.24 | 8.53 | 11.2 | 11.1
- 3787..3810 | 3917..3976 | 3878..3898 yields 0.66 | 9.95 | 9.59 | 9.89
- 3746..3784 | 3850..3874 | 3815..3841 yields 3.44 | 9.36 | 9.68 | 12.2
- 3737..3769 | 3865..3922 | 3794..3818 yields -1.82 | 8.86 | 10.5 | 11.2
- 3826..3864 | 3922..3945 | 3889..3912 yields -2.53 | 10.7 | 11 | 9.5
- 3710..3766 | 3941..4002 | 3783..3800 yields -0.83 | 8.57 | 9.57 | 11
